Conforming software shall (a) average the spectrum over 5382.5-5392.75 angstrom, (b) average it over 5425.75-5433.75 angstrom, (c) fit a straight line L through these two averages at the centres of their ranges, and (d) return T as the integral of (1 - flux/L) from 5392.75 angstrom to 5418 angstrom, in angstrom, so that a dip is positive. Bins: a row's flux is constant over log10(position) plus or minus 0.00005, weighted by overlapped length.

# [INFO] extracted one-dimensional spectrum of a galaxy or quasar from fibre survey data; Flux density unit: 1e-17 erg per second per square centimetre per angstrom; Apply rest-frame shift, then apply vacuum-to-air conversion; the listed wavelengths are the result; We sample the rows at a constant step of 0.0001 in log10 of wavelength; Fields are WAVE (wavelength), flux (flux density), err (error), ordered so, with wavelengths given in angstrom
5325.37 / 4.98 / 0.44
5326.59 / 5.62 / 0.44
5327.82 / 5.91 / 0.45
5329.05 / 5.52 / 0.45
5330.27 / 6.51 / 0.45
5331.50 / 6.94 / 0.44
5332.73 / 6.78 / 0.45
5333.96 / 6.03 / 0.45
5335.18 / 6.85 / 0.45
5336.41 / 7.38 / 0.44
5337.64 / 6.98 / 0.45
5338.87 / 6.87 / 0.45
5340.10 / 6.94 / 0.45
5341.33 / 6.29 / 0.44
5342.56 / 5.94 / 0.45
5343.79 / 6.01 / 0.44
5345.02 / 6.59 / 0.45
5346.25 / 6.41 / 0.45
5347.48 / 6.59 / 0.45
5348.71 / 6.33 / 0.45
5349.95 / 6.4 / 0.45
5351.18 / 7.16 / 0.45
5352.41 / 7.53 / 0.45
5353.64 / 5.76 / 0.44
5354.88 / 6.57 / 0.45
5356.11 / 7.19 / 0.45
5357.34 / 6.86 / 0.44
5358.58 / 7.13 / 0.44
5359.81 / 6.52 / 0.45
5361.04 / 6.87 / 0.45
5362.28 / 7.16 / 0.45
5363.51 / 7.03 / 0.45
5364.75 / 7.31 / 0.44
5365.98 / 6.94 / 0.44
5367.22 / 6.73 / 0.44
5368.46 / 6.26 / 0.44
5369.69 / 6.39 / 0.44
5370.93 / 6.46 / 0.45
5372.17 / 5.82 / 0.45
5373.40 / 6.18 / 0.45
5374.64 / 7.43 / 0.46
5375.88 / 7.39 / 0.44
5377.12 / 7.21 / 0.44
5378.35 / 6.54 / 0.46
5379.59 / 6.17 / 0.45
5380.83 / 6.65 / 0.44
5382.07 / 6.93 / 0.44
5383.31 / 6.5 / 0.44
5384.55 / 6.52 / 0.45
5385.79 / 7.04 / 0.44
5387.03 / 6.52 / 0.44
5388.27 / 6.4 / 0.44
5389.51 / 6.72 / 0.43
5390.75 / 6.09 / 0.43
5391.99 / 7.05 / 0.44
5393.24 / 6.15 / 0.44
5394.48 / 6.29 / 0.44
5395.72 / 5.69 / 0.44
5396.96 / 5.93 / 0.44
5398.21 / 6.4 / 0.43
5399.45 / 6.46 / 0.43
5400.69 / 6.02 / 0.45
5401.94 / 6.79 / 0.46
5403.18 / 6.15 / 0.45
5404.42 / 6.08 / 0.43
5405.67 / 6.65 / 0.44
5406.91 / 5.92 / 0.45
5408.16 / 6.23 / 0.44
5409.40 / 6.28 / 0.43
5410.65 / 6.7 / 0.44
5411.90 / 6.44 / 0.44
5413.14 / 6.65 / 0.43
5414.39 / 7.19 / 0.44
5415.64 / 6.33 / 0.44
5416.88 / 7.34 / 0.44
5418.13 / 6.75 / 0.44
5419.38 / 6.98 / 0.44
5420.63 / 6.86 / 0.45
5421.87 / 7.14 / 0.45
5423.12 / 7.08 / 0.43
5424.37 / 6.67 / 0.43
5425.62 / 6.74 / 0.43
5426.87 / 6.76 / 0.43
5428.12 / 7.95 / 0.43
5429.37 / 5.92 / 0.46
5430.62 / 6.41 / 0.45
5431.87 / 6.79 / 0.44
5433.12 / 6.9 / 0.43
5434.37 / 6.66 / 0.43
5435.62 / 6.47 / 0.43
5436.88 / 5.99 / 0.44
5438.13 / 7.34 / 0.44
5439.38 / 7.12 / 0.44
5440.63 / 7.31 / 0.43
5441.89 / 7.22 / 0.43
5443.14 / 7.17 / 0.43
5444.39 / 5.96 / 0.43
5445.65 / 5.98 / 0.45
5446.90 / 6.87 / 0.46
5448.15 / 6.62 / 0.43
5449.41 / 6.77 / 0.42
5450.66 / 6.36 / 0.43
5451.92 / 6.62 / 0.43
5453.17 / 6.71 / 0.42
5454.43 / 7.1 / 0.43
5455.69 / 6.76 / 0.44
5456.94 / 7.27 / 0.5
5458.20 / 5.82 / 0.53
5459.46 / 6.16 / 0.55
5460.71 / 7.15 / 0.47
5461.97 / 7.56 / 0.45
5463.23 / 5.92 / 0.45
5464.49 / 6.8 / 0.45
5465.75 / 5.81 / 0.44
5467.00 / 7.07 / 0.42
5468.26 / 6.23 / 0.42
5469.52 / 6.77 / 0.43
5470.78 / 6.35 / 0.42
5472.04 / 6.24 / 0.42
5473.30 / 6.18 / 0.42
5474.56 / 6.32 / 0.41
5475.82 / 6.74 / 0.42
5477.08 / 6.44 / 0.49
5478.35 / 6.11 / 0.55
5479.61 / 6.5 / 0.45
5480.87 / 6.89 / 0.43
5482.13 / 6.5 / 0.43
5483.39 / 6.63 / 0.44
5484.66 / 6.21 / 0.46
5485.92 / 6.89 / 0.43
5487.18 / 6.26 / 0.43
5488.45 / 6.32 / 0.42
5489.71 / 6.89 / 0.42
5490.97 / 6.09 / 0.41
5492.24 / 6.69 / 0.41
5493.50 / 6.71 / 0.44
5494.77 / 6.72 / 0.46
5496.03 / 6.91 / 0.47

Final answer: 1.1 angstrom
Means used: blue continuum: 6.6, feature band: 6.39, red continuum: 6.79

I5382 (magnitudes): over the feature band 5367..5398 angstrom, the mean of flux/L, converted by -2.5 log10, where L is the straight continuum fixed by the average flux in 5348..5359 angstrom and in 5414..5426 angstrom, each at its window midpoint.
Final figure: 0.05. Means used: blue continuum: 6.76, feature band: 6.52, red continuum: 6.91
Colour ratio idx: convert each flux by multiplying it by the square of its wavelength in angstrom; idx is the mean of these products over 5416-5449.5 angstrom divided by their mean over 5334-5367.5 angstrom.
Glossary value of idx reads 1.04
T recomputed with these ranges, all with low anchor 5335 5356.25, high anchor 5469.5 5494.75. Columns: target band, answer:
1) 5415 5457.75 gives -1.65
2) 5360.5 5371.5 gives -0.30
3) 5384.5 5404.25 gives 0.62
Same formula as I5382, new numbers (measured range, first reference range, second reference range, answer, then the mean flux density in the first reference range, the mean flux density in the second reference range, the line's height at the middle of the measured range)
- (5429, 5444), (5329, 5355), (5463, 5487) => -0.046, 6.59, 6.46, 6.5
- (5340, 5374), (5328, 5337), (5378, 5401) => -0.020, 6.54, 6.43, 6.49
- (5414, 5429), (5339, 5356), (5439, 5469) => -0.052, 6.53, 6.68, 6.63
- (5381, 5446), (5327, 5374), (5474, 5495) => -0.008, 6.61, 6.52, 6.57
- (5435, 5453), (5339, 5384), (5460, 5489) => -0.023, 6.67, 6.52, 6.56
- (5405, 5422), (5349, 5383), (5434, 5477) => 0.004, 6.76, 6.63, 6.69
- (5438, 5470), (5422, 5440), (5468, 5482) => -0.016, 6.78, 6.44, 6.6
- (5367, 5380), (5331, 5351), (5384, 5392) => -0.002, 6.59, 6.59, 6.59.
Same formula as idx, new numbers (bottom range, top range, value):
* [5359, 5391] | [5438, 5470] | 1.03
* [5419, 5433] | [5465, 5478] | 0.95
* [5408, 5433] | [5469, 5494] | 0.98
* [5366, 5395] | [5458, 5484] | 1.02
